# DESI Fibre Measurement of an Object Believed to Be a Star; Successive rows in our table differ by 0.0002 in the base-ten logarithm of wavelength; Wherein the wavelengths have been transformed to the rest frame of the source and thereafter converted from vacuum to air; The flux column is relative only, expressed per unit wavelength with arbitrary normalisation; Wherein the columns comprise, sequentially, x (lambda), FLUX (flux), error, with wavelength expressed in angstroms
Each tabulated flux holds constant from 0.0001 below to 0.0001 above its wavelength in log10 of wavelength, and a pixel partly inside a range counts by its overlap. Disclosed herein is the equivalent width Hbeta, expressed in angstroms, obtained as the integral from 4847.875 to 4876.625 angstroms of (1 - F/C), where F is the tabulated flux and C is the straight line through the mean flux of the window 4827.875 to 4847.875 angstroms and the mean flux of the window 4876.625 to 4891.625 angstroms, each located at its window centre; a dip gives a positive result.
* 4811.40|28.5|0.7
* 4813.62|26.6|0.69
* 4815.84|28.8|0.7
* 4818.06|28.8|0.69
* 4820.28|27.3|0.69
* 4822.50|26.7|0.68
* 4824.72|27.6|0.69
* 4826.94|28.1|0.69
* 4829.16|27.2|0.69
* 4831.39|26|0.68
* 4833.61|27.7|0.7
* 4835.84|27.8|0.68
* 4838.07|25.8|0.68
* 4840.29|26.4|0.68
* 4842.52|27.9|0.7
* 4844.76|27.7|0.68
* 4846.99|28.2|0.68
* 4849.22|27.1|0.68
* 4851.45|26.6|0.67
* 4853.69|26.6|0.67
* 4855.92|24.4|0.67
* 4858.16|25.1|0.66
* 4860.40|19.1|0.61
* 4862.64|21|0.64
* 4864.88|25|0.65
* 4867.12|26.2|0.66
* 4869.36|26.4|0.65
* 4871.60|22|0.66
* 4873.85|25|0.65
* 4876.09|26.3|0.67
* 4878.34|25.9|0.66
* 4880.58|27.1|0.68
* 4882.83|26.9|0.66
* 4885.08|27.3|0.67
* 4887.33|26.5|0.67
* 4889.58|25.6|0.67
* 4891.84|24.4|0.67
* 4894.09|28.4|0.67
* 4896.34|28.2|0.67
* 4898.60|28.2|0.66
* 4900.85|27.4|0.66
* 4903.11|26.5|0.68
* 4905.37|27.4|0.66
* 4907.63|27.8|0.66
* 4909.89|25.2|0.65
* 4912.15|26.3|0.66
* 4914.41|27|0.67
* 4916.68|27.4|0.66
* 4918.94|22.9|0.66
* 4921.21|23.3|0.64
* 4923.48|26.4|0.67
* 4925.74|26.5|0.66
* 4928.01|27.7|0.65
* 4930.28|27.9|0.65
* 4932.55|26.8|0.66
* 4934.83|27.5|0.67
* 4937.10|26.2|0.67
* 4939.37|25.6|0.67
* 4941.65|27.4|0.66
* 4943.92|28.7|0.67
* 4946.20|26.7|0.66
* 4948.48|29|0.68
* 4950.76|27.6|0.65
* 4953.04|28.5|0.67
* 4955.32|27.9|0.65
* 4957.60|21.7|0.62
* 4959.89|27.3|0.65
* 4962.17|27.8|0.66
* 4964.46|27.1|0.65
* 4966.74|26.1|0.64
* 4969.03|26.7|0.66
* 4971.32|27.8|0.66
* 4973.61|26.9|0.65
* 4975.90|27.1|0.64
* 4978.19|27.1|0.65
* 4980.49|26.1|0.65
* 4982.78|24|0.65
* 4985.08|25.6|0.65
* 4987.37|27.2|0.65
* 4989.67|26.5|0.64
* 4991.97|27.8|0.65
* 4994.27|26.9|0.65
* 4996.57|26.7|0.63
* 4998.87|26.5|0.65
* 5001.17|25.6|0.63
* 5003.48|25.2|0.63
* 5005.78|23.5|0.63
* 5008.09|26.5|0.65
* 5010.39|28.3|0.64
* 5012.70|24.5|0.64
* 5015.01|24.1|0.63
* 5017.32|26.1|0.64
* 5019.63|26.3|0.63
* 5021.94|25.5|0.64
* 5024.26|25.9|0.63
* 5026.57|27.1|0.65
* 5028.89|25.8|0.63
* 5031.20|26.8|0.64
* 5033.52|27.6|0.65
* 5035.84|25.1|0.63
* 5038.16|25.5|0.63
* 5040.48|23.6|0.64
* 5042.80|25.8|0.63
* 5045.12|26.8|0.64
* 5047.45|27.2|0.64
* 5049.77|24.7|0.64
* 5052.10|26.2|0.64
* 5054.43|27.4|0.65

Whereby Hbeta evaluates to 2.3 angstroms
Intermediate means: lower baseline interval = 27.2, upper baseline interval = 26.4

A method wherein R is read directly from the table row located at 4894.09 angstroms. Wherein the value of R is 28.4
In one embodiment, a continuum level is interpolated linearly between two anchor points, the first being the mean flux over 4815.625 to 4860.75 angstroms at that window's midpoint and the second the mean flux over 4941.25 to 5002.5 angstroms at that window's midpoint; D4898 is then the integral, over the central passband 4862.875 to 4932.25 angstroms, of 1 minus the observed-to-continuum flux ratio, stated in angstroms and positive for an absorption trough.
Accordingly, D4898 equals 1.4 angstroms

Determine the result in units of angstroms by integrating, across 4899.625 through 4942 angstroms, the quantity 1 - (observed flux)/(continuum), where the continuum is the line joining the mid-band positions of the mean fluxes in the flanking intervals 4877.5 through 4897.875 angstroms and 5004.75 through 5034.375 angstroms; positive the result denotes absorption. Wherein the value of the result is 0.13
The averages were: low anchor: 26.7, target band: 26.5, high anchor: 26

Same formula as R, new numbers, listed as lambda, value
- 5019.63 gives 26.3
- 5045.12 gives 26.8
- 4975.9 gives 27.1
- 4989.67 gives 26.5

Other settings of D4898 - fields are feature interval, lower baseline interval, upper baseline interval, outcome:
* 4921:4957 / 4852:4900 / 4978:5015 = -1.9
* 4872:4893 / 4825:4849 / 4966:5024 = 0.8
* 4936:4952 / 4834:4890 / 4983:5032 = -0.9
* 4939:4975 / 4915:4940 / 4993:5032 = -1.3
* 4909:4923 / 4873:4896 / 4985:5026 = 0.5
